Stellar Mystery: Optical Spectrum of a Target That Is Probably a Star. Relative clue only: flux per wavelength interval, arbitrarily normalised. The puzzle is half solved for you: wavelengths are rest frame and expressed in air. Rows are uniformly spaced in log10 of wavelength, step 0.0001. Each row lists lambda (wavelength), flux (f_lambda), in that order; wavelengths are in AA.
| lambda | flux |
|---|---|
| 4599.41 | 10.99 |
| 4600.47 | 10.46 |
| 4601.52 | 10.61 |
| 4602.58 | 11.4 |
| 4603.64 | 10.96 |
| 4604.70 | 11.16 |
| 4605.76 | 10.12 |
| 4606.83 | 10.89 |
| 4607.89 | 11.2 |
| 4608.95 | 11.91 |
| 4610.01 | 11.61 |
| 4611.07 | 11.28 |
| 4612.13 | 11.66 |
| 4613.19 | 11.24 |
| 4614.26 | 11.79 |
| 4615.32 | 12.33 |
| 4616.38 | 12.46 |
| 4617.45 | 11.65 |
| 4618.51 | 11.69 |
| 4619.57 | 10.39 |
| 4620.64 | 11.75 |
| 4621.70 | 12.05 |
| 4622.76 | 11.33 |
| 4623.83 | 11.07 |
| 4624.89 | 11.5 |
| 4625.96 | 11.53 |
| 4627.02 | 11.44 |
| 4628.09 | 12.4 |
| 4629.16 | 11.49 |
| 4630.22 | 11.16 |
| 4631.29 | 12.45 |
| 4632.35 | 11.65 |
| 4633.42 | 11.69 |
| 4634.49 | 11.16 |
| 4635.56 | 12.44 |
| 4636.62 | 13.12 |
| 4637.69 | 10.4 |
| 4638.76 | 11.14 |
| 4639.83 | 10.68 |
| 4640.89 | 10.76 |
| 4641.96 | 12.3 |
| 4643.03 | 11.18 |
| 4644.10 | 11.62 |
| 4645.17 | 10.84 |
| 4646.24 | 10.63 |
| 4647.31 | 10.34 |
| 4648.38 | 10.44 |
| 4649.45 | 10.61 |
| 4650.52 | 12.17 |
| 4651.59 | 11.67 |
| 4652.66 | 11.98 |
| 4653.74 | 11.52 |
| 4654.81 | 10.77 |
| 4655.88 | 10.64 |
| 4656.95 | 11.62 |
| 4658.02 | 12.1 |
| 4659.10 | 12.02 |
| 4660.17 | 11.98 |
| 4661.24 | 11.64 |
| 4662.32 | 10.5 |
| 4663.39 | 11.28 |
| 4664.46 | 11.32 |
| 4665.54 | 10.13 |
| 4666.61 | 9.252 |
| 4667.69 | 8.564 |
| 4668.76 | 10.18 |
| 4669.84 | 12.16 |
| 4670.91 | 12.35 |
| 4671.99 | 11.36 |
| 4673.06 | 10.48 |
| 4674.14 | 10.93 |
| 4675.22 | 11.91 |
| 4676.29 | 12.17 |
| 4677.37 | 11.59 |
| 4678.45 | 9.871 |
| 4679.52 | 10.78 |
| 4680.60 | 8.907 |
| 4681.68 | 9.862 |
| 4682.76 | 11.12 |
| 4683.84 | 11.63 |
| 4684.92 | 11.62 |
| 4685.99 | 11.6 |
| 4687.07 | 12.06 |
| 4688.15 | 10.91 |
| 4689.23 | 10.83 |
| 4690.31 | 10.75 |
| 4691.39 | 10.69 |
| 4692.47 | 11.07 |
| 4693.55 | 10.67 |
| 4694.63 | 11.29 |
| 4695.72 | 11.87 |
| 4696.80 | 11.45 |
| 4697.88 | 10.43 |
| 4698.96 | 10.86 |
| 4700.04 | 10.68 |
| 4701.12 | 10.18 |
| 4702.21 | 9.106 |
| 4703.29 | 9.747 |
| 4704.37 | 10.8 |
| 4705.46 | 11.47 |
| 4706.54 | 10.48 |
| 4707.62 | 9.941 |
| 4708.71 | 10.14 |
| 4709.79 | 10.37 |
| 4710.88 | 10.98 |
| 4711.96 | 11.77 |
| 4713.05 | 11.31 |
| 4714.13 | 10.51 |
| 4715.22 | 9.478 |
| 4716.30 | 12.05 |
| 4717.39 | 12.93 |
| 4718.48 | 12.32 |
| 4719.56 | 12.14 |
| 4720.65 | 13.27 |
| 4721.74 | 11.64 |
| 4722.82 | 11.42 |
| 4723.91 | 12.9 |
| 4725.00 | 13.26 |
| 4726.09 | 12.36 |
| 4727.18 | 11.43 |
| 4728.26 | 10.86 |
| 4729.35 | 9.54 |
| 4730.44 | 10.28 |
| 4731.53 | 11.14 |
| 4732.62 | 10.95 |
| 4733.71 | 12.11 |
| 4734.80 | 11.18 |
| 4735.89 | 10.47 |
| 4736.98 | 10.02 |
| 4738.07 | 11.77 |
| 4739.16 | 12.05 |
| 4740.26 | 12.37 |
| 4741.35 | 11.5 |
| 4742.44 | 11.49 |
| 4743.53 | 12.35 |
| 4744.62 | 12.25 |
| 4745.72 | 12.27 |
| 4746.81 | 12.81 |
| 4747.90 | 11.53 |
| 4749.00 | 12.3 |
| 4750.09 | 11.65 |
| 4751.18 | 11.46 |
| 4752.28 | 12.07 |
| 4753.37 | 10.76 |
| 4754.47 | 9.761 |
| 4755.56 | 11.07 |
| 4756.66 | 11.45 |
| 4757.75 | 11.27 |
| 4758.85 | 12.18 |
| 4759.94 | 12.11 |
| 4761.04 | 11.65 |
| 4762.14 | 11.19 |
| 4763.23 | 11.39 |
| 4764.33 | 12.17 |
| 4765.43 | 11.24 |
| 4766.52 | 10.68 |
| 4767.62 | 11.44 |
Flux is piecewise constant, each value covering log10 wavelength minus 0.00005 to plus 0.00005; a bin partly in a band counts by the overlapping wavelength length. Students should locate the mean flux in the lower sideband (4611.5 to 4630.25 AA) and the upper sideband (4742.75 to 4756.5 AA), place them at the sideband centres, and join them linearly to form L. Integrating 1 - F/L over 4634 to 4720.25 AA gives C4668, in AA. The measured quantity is 4.3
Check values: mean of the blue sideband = 11.6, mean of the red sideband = 11.7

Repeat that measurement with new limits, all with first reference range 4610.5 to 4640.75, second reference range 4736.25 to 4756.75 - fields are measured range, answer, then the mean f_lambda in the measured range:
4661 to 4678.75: 1.04 AA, 10.9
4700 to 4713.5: 1.26 AA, 10.5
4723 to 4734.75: 0.15 AA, 11.5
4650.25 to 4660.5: -0.02 AA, 11.6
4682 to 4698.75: 0.62 AA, 11.2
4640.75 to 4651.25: 0.44 AA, 11.1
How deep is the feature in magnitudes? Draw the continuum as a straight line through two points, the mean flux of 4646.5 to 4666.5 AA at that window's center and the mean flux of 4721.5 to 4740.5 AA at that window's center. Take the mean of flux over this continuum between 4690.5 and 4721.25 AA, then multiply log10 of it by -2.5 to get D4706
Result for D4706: 0.03 mag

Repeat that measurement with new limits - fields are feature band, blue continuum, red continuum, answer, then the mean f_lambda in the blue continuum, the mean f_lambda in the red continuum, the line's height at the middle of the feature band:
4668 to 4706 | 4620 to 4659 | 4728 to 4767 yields 0.048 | 11.4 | 11.4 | 11.4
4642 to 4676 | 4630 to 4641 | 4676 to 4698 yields 0.017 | 11.6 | 11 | 11.3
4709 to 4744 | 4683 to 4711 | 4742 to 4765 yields -0.022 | 10.8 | 11.7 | 11.3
